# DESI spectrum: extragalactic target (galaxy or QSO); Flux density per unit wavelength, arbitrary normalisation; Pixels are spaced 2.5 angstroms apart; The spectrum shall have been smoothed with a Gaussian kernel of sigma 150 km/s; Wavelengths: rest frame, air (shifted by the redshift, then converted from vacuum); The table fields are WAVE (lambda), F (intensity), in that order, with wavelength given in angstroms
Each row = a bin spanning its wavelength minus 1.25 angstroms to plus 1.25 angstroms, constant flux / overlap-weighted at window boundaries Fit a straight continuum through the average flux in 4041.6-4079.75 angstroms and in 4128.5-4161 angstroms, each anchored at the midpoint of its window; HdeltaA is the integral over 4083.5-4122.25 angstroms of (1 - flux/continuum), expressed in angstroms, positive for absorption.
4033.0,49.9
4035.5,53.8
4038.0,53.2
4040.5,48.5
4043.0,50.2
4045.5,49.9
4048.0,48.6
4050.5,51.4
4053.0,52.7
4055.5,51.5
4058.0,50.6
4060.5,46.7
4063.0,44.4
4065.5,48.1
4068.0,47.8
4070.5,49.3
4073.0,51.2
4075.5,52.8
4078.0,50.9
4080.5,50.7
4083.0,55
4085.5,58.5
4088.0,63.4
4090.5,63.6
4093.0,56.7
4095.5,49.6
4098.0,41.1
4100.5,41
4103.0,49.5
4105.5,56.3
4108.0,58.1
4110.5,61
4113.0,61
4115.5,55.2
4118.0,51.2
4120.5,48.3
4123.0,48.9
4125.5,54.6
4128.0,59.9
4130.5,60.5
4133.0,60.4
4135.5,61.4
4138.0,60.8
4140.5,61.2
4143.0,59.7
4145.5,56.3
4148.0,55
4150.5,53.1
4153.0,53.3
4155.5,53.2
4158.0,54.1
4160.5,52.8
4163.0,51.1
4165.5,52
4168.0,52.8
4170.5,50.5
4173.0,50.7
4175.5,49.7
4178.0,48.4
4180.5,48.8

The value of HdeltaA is -0.6 angstroms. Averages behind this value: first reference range 49.7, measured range 54.2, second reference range 57.2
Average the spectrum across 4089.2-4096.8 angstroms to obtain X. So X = 56.6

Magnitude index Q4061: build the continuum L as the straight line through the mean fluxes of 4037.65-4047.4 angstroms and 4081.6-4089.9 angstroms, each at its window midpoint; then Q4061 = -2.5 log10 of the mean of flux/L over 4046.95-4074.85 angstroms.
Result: 0.09 mag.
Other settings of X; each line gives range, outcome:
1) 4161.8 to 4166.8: 51.6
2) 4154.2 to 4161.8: 53.4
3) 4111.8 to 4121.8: 53.9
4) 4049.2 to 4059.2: 51.5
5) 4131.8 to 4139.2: 60.9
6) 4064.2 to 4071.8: 48.4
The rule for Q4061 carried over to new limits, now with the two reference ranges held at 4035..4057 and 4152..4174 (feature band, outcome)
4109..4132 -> -0.079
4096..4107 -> 0.092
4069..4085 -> -0.012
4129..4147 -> -0.155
